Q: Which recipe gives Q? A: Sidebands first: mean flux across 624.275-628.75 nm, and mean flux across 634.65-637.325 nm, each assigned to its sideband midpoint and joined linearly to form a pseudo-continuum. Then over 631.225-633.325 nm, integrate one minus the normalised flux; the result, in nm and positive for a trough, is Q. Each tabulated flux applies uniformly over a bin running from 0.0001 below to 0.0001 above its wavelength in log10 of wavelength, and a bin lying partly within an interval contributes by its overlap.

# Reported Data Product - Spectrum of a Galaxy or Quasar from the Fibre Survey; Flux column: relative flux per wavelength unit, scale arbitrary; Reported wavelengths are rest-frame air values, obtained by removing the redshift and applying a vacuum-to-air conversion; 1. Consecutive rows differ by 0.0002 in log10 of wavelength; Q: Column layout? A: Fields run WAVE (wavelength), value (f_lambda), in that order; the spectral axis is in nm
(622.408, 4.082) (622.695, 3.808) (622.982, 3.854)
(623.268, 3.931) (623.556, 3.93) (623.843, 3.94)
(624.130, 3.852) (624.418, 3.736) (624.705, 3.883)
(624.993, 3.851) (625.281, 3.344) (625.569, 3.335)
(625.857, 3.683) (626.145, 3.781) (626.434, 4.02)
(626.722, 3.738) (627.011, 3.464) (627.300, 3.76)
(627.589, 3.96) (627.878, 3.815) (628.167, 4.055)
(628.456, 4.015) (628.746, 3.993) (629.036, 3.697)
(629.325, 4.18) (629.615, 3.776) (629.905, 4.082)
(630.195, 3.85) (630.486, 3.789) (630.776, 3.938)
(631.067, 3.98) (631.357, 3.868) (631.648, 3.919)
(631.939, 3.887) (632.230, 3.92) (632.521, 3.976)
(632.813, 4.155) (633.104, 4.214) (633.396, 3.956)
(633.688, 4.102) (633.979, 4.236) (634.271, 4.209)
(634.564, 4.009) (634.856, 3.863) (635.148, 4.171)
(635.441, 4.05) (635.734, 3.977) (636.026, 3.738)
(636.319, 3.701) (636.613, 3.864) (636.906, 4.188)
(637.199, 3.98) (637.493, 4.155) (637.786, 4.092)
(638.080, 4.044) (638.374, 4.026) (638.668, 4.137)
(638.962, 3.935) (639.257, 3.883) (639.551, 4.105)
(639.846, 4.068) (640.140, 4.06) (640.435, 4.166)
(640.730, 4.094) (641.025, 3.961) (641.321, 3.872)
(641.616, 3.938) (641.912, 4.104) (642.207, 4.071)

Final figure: -0.06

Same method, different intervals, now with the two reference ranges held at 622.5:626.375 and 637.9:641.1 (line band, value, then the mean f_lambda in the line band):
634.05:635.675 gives -0.042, 4.06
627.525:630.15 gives -0.065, 3.95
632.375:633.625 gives -0.047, 4.08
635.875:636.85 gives 0.044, 3.81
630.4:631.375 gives -0.003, 3.91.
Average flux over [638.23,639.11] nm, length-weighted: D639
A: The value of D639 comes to 4.03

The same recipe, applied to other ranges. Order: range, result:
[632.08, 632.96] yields 4.02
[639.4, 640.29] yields 4.08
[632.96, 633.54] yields 4.08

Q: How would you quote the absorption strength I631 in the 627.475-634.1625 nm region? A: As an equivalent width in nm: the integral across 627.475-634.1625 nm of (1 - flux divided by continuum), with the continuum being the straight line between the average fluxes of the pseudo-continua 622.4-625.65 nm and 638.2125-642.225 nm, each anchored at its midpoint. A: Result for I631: -0.14 nm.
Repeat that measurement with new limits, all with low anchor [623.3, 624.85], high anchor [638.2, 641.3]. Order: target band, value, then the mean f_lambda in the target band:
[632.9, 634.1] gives -0.05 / 4.13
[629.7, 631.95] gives 0.02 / 3.91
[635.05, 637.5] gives 0.02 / 3.97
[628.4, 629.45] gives -0.01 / 3.96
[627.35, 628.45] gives -0.01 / 3.94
